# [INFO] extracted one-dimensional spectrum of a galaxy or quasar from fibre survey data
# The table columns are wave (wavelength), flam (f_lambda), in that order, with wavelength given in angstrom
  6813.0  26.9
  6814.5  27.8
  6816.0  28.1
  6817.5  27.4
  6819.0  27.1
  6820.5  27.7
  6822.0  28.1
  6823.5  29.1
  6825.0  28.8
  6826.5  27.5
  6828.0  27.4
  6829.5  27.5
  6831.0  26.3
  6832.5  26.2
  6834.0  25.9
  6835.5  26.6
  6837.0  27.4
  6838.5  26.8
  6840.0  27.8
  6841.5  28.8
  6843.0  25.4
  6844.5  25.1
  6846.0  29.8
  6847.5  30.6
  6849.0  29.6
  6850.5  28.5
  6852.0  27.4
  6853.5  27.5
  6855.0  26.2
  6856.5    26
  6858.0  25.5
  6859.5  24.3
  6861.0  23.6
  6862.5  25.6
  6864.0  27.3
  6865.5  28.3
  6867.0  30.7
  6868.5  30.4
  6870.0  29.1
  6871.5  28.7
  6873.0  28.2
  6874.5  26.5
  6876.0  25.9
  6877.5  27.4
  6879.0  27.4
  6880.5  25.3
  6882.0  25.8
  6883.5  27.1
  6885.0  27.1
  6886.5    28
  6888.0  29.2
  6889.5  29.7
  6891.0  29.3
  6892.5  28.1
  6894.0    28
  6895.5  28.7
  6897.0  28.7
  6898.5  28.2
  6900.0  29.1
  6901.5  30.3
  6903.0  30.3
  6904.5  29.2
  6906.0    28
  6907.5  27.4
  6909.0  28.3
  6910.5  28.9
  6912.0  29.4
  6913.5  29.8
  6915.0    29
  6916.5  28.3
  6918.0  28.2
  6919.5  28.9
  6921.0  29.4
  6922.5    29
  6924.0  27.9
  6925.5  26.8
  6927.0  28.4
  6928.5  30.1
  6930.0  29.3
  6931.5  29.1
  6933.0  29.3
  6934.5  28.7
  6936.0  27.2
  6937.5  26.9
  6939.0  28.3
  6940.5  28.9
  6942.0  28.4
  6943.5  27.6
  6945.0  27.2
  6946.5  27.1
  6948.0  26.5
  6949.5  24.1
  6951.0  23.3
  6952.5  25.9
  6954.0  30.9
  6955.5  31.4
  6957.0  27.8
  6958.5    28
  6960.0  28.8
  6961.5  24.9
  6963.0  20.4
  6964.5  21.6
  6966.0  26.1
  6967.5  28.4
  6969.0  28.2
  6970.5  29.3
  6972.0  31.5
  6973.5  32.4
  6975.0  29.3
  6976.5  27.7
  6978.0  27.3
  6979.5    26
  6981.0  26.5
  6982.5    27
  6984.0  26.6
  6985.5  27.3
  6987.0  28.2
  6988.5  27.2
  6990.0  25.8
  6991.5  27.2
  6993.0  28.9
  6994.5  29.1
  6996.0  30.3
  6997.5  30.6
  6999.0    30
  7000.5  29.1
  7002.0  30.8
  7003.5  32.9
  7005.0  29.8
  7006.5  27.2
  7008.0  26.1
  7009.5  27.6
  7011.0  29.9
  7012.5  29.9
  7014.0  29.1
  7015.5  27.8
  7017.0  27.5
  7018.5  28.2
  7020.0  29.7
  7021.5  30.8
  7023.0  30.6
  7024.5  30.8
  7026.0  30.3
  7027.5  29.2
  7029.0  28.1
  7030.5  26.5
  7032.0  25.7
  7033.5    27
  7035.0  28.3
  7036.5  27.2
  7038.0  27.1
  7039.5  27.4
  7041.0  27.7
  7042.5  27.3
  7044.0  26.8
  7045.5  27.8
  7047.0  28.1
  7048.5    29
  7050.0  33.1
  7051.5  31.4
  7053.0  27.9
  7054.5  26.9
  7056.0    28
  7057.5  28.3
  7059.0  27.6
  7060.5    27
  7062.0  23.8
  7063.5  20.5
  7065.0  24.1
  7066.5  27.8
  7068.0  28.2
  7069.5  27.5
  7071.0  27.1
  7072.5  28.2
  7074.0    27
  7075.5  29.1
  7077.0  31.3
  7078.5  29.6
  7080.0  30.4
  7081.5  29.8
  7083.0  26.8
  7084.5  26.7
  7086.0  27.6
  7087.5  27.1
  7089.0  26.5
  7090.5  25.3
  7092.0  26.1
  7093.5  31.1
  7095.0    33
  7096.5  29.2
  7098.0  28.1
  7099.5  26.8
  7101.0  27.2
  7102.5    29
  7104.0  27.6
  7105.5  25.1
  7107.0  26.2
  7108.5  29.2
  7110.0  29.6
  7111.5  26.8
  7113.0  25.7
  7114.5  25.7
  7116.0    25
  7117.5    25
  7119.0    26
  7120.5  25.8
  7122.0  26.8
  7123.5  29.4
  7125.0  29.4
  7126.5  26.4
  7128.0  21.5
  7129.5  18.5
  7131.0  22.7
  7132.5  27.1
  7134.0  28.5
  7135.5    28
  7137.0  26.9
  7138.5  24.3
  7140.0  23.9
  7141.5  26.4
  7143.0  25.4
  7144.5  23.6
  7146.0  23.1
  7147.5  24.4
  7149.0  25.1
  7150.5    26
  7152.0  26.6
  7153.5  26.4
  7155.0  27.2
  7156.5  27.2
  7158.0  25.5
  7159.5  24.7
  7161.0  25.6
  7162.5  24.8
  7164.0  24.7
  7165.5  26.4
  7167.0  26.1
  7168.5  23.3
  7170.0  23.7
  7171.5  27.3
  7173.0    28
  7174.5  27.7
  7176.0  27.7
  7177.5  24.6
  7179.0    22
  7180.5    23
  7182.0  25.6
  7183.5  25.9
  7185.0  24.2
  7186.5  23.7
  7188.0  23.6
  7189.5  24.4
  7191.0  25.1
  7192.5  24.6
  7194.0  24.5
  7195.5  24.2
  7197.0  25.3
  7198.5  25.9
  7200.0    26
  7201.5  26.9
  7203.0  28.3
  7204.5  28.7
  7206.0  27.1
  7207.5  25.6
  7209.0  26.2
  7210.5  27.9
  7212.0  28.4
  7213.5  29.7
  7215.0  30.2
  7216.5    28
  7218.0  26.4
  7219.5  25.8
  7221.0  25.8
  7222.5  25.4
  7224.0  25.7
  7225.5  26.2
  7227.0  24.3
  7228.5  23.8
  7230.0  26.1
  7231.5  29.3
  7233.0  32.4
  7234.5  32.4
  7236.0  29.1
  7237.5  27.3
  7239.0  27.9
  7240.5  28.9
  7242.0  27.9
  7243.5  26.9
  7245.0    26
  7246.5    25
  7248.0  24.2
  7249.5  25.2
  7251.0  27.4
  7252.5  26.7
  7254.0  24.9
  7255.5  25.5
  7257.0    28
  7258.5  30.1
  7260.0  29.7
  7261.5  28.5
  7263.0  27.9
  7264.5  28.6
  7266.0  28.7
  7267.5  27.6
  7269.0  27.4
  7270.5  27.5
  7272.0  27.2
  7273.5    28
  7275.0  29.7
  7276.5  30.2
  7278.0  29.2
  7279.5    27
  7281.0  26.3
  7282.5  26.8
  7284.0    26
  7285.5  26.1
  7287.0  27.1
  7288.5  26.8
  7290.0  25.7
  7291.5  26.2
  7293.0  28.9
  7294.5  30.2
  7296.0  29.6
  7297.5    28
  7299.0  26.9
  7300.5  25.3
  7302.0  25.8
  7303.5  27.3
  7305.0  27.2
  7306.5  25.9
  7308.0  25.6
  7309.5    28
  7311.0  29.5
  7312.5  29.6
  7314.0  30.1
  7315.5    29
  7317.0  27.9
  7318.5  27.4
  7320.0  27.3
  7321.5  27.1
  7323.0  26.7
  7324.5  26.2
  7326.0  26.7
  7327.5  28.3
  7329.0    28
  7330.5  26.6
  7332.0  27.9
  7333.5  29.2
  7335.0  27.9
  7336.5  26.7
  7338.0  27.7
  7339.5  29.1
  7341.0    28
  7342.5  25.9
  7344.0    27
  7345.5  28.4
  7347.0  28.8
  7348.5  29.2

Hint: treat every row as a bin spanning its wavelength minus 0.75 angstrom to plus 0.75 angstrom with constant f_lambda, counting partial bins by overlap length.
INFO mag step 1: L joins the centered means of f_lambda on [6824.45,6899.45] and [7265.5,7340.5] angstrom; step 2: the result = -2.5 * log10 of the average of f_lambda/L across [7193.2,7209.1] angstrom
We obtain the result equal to 0.05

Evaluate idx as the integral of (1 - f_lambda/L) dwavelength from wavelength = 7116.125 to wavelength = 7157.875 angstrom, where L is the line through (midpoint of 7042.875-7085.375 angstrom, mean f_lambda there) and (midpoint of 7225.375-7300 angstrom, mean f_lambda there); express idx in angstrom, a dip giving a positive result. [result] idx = 3.2 angstrom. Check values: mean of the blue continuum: 27.8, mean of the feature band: 25.6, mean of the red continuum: 27.5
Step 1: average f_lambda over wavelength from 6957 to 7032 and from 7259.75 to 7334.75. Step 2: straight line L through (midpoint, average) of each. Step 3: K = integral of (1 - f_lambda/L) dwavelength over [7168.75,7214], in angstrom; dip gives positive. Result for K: 3.36 angstrom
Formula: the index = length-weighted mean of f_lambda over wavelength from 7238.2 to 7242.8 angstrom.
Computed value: 28.2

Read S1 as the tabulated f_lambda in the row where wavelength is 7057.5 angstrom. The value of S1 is 28.3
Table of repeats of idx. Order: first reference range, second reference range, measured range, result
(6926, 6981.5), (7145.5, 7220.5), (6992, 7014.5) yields -1.8 angstrom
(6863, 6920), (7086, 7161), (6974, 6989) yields 0.1 angstrom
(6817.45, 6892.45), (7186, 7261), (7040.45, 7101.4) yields -1.8 angstrom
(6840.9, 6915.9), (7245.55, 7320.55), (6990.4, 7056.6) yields -2.3 angstrom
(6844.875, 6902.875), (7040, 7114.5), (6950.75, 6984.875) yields 0.5 angstrom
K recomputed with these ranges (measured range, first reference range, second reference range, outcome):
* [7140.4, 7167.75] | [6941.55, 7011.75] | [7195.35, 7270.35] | 1.9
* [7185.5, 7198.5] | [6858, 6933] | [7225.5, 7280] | 1.5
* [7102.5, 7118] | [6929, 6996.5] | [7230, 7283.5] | 0.6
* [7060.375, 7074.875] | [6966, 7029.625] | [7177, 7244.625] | 1.0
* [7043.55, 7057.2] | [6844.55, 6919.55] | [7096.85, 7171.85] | -1.1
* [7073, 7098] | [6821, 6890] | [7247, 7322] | -1.0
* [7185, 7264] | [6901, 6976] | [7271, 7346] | 2.5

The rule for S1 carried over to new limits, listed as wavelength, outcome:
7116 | 25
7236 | 29.1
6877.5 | 27.4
